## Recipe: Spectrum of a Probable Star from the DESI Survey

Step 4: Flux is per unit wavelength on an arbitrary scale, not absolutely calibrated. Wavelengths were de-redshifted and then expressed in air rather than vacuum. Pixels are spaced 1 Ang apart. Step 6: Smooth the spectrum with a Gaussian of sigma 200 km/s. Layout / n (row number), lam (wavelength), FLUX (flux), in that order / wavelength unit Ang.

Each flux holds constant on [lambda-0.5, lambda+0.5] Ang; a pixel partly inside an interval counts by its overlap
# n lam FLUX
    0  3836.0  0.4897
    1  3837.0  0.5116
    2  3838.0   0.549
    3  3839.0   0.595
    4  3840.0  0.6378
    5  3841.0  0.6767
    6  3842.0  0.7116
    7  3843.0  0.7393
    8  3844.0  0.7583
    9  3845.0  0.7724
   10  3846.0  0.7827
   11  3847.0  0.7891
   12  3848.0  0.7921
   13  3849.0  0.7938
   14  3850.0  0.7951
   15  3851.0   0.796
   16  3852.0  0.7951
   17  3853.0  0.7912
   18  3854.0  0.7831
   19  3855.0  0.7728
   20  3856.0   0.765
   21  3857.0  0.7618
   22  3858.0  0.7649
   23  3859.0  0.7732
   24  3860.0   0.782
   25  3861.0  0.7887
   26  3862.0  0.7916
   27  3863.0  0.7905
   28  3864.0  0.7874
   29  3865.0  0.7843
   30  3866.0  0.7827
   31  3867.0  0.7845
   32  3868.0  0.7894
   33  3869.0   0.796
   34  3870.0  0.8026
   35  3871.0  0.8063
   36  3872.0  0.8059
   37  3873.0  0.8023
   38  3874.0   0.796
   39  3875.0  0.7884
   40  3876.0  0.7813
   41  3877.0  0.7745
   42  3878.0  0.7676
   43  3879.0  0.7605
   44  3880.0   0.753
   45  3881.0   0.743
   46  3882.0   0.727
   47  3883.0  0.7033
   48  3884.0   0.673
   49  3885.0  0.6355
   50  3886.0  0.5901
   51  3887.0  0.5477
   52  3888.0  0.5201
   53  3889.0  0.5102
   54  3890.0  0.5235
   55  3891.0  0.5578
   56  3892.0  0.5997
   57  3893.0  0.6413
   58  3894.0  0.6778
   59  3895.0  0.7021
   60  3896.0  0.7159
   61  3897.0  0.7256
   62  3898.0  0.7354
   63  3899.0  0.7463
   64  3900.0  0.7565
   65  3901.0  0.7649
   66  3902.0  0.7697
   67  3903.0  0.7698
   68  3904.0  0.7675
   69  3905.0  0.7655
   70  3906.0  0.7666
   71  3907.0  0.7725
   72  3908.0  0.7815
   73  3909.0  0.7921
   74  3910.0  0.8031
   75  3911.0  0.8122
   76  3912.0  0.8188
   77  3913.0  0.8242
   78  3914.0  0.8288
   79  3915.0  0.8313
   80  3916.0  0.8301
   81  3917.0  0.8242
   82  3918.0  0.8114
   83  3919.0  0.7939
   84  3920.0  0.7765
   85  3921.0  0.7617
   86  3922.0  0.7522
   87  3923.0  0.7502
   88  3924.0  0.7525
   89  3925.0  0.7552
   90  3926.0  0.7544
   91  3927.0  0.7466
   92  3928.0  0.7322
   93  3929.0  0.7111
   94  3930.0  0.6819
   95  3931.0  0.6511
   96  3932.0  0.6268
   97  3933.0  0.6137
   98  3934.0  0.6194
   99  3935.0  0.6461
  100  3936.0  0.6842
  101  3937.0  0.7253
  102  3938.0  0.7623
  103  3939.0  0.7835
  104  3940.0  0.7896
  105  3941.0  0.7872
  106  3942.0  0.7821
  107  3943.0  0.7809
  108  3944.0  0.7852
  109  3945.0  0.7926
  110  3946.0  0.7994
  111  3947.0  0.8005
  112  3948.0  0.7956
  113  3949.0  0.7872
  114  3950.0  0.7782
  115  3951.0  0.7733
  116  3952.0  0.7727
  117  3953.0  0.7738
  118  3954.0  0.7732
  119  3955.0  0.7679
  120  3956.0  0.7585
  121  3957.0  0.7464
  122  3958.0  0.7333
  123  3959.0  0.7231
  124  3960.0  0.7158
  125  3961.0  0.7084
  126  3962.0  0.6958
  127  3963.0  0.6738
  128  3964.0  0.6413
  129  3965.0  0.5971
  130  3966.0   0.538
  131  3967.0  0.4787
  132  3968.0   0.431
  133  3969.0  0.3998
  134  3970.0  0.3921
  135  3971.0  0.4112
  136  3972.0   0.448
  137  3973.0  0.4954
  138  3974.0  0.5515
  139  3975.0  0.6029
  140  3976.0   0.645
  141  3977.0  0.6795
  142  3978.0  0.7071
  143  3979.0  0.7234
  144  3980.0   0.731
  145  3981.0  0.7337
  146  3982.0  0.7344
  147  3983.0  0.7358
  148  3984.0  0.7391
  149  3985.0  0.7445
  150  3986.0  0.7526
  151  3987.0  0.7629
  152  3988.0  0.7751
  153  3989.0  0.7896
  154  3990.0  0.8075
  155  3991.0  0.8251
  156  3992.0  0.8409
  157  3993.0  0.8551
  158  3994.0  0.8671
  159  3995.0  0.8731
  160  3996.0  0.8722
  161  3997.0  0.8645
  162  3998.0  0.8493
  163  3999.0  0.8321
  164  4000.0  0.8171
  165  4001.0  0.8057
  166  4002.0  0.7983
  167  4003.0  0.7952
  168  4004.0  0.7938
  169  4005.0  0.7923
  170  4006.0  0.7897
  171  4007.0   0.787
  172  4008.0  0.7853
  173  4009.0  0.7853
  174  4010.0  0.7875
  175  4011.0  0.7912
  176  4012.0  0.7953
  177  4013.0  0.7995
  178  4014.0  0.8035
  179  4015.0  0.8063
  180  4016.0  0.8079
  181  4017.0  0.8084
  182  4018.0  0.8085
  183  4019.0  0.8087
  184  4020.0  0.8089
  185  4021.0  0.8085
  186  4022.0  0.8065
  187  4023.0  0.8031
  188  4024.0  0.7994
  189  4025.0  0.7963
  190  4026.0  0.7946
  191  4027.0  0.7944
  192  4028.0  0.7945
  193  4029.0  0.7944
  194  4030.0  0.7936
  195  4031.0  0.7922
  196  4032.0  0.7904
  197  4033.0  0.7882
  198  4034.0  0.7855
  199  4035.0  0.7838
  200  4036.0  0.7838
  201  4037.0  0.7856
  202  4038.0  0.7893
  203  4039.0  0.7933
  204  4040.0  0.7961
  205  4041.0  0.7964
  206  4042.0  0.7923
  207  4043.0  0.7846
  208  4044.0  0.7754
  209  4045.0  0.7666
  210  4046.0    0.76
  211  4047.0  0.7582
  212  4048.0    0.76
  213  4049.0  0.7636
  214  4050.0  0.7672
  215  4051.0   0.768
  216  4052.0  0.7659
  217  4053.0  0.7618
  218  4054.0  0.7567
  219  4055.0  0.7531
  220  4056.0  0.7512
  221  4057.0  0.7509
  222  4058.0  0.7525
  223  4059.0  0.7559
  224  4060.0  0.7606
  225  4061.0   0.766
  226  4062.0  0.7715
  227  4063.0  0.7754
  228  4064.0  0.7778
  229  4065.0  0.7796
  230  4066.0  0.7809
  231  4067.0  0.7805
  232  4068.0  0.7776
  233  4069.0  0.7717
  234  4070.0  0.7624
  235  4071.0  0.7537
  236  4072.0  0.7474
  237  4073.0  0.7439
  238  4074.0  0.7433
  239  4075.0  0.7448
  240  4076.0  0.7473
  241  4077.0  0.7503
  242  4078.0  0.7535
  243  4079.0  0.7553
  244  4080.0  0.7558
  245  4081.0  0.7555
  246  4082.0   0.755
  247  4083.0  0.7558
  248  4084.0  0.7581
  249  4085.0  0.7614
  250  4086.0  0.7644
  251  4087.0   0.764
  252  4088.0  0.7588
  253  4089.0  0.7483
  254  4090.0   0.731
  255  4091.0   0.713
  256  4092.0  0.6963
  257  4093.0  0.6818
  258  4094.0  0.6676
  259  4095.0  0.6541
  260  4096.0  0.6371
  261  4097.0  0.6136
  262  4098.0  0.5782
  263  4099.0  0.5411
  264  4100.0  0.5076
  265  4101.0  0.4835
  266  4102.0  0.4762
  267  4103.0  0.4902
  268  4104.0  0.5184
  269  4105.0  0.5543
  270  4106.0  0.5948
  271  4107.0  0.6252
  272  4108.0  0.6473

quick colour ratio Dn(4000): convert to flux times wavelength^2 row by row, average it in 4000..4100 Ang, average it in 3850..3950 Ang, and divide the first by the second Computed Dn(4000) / 1.10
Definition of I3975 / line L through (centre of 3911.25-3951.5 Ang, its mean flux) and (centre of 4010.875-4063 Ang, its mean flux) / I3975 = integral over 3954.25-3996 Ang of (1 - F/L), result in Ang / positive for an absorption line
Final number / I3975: 4.7 Ang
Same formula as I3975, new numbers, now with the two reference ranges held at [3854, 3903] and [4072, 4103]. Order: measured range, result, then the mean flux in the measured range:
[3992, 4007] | -2.6 Ang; 0.828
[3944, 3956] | -1.1 Ang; 0.782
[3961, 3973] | 3.1 Ang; 0.526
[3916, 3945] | -0.8 Ang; 0.74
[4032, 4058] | -2.8 Ang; 0.773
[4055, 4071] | -1.6 Ang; 0.767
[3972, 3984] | 0.8 Ang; 0.661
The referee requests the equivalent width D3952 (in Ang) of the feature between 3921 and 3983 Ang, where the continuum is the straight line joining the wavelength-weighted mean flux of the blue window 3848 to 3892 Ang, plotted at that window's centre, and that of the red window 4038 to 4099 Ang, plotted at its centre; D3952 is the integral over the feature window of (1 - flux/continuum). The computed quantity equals 4.5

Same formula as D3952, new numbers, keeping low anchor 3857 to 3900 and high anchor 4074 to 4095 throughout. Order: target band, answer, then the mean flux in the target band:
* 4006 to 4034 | -2.42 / 0.797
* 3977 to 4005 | -2.29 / 0.792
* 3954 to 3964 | 0.08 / 0.723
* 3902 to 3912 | -0.79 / 0.783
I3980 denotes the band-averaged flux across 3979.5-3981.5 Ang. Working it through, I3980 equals 0.732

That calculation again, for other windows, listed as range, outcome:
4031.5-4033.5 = 0.789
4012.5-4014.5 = 0.801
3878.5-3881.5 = 0.752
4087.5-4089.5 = 0.754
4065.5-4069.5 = 0.778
